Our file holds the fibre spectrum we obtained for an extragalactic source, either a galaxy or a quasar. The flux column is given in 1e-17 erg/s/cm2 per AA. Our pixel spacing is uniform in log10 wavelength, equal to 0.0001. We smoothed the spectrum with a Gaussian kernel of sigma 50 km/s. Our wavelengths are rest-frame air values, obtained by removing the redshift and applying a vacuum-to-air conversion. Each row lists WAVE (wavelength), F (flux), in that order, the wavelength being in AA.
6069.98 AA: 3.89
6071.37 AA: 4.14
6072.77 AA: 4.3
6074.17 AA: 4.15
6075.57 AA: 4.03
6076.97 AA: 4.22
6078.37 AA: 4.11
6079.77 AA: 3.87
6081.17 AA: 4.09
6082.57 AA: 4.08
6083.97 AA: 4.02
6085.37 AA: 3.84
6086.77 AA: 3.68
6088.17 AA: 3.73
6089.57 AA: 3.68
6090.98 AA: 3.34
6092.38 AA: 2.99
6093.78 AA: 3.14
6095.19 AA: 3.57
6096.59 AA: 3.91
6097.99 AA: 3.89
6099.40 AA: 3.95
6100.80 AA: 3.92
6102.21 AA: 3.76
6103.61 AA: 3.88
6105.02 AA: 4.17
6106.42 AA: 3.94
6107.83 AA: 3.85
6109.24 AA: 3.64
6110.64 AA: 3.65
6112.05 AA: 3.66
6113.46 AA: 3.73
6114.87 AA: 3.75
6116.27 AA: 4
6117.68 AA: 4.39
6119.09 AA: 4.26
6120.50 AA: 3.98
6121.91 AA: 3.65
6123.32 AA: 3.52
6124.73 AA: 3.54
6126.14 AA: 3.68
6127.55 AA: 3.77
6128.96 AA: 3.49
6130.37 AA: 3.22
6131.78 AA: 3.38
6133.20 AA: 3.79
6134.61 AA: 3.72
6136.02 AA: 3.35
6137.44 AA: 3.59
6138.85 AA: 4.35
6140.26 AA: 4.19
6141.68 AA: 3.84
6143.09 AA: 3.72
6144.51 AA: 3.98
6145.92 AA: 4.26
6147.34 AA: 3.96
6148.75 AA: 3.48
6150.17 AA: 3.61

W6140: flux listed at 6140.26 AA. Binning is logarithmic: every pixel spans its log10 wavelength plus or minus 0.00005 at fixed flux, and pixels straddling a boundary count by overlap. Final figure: 4.19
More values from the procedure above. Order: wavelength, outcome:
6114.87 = 3.75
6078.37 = 4.11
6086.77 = 3.68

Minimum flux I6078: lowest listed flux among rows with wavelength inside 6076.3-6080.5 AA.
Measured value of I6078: 3.87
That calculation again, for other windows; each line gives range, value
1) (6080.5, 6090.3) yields 3.68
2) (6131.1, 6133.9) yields 3.38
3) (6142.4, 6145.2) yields 3.72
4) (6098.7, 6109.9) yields 3.64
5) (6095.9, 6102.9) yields 3.76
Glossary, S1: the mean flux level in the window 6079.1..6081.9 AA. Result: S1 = 3.98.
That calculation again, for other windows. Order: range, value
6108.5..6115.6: 3.69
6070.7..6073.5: 4.22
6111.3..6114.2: 3.69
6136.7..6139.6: 3.97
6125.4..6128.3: 3.72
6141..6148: 3.95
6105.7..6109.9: 3.81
